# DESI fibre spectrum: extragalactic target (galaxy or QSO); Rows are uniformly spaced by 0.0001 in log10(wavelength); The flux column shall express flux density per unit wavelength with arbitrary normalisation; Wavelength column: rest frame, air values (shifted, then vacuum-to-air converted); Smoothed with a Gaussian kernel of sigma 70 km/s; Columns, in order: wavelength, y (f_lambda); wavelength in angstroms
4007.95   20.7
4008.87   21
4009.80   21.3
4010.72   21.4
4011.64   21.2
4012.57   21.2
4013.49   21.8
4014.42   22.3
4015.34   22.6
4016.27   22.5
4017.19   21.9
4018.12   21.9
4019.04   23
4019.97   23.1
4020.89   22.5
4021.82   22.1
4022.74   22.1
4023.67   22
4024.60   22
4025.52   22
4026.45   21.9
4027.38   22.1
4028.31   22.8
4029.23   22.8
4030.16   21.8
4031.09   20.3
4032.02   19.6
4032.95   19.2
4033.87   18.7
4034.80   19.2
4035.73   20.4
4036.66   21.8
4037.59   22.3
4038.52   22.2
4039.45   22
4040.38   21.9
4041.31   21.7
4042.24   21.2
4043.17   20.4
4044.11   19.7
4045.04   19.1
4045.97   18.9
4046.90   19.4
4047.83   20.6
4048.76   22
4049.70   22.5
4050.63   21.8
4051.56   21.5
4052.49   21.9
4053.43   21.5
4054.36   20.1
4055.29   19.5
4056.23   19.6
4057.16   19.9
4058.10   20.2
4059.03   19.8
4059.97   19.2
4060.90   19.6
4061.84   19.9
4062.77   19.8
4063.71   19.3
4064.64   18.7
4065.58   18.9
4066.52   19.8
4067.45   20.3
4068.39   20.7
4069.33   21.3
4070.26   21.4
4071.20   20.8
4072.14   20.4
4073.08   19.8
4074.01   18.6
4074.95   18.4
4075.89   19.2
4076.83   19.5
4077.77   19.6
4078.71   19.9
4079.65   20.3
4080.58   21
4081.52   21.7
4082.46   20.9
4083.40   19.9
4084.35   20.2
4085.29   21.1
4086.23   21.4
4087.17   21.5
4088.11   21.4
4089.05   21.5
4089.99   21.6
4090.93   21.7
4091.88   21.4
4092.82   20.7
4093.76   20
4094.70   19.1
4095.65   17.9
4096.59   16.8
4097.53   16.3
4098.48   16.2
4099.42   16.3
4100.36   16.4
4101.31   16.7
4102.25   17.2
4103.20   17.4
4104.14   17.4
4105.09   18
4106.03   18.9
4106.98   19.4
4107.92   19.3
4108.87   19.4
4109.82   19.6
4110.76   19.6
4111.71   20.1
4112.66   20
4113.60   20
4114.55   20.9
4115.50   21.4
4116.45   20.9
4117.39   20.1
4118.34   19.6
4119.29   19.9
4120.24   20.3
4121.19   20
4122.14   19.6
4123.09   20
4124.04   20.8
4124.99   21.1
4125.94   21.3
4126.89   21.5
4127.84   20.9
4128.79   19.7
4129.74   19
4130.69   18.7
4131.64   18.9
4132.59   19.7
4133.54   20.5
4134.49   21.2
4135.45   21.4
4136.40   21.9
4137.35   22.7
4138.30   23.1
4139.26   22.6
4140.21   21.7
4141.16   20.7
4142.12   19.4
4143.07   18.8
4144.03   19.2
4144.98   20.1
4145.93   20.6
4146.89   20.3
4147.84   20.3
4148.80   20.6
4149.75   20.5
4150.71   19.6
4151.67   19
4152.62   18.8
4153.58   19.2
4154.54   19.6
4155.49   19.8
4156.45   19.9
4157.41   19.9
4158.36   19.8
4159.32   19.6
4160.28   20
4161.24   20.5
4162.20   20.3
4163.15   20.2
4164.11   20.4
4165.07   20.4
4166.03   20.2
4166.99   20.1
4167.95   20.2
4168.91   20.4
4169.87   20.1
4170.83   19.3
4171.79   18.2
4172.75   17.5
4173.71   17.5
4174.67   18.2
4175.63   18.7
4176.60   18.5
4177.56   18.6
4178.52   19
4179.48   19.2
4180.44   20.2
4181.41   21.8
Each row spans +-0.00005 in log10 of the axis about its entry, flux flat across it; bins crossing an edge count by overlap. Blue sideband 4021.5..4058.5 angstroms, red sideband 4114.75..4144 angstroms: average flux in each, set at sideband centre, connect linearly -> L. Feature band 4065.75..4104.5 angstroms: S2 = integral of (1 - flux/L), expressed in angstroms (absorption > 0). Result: 2.2 angstroms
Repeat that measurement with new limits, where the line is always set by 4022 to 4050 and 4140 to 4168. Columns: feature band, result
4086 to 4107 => 1.7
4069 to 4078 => 0.4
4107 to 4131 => 0.2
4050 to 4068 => 0.7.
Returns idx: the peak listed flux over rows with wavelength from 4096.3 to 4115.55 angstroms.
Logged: 21.4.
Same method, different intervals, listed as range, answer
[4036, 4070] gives 22.5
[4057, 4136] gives 21.7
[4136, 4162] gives 23.1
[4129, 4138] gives 22.7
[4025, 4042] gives 22.8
